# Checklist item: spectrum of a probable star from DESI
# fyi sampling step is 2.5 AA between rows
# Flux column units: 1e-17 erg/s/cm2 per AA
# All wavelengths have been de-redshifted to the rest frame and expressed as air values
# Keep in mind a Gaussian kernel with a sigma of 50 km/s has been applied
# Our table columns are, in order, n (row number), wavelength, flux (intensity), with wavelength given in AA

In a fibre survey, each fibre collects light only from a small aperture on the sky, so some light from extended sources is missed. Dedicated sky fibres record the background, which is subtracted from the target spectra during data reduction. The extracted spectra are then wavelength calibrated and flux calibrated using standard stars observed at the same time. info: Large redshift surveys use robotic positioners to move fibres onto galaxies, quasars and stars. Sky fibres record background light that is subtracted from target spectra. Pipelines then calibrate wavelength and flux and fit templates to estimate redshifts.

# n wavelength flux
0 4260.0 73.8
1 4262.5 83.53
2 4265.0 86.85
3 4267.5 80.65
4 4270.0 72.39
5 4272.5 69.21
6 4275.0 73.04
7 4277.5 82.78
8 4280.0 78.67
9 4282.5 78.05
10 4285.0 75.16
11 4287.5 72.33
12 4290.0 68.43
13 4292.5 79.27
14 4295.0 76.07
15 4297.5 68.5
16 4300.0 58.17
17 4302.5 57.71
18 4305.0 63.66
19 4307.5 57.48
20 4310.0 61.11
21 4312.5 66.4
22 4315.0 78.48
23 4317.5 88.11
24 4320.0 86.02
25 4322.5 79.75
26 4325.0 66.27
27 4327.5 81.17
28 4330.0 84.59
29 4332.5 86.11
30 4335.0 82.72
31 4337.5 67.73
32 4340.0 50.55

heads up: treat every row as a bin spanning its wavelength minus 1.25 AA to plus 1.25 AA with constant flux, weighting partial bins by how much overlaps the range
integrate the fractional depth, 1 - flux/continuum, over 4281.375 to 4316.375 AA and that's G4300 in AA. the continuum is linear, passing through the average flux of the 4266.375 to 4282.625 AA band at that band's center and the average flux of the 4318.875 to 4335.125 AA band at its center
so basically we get 4.3 AA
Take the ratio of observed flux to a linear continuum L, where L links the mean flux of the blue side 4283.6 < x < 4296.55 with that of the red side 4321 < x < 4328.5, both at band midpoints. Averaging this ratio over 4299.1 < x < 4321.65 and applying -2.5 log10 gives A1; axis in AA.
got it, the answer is 0.09 mag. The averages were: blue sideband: 74.2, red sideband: 75.9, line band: 68.9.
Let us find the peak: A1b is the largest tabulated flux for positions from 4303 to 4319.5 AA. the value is 88.11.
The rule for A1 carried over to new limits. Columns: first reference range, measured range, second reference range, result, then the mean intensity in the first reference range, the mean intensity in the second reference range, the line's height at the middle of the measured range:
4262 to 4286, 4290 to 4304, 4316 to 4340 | 0.15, 77.9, 78.7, 78.2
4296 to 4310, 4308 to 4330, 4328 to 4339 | -0.07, 61.4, 79.7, 71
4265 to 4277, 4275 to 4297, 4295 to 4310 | -0.10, 75.7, 62.4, 69.4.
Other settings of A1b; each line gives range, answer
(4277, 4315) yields 82.78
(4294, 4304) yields 76.07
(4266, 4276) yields 80.65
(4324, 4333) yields 86.11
